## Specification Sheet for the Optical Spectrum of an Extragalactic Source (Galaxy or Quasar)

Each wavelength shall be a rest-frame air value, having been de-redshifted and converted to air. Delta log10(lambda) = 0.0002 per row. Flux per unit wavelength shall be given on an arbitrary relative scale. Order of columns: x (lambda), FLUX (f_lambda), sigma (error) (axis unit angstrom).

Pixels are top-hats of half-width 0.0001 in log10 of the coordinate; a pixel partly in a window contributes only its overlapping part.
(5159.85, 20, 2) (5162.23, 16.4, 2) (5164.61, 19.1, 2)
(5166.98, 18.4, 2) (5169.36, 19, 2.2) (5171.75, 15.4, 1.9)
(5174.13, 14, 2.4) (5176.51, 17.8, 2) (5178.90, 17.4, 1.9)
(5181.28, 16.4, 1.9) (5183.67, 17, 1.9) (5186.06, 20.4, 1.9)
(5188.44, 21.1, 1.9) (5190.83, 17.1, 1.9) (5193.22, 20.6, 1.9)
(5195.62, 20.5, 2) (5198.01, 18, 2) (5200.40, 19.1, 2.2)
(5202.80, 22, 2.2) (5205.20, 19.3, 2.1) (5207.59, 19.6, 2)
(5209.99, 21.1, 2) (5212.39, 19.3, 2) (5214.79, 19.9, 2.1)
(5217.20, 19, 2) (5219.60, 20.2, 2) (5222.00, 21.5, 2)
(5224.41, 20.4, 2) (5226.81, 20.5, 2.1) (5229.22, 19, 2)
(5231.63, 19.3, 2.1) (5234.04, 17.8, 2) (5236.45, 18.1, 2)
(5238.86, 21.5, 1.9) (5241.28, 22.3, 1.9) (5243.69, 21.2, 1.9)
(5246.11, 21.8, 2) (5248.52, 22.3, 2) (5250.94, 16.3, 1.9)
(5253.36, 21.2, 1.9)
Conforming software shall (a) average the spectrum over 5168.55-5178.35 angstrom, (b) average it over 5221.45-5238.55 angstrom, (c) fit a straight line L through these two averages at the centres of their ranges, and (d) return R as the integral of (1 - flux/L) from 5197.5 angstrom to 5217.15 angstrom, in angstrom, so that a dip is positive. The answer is -1.59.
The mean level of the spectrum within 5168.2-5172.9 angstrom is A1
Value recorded 17.2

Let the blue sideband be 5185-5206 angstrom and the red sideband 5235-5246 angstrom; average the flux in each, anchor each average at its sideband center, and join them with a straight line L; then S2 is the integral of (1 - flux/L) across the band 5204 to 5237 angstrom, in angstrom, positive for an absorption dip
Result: 1.10 angstrom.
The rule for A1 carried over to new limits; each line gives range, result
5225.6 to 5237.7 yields 19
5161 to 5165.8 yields 17.8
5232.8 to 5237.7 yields 18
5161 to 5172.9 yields 17.7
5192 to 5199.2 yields 19.7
